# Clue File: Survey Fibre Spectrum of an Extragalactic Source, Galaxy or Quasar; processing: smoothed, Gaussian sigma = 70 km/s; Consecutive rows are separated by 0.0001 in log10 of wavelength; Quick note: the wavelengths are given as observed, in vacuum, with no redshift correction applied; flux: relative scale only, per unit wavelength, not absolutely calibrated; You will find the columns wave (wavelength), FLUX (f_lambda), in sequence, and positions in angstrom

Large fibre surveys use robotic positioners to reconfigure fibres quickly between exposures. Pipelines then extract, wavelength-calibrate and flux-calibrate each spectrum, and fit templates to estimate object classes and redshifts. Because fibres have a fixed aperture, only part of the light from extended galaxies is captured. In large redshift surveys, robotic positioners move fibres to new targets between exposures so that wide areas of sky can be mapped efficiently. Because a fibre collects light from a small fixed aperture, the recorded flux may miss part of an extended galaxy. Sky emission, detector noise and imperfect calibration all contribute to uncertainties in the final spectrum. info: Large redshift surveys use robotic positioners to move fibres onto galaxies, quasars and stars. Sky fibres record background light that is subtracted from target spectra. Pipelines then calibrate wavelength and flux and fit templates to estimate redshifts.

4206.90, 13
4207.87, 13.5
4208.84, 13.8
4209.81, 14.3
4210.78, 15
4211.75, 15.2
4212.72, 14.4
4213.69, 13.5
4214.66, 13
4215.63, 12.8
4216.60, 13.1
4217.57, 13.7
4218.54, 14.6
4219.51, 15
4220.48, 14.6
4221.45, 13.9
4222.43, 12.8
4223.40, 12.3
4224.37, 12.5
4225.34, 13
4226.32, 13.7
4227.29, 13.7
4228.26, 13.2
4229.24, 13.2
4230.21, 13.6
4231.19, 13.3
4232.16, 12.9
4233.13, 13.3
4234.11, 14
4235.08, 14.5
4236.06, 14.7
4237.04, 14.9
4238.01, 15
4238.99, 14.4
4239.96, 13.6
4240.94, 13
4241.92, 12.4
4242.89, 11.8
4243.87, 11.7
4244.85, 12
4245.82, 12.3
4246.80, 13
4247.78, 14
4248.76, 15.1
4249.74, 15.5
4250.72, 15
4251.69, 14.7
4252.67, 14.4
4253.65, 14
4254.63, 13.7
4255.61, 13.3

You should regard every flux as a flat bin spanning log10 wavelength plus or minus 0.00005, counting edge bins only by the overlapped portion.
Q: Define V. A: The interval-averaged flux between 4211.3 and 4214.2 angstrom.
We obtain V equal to 14.3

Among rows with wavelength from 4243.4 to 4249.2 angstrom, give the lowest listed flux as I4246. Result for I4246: 11.7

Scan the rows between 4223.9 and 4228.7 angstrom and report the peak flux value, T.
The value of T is 13.7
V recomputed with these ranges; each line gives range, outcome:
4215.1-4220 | 13.9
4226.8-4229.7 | 13.4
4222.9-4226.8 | 12.9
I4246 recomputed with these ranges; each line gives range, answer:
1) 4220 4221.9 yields 13.9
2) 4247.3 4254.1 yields 14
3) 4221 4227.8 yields 12.3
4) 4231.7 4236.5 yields 12.9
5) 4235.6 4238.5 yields 14.7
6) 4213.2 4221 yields 12.8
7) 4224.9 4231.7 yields 13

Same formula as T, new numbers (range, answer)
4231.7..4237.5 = 14.9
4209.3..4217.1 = 15.2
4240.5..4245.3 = 13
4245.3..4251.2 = 15.5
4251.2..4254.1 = 14.7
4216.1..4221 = 15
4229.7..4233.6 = 13.6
